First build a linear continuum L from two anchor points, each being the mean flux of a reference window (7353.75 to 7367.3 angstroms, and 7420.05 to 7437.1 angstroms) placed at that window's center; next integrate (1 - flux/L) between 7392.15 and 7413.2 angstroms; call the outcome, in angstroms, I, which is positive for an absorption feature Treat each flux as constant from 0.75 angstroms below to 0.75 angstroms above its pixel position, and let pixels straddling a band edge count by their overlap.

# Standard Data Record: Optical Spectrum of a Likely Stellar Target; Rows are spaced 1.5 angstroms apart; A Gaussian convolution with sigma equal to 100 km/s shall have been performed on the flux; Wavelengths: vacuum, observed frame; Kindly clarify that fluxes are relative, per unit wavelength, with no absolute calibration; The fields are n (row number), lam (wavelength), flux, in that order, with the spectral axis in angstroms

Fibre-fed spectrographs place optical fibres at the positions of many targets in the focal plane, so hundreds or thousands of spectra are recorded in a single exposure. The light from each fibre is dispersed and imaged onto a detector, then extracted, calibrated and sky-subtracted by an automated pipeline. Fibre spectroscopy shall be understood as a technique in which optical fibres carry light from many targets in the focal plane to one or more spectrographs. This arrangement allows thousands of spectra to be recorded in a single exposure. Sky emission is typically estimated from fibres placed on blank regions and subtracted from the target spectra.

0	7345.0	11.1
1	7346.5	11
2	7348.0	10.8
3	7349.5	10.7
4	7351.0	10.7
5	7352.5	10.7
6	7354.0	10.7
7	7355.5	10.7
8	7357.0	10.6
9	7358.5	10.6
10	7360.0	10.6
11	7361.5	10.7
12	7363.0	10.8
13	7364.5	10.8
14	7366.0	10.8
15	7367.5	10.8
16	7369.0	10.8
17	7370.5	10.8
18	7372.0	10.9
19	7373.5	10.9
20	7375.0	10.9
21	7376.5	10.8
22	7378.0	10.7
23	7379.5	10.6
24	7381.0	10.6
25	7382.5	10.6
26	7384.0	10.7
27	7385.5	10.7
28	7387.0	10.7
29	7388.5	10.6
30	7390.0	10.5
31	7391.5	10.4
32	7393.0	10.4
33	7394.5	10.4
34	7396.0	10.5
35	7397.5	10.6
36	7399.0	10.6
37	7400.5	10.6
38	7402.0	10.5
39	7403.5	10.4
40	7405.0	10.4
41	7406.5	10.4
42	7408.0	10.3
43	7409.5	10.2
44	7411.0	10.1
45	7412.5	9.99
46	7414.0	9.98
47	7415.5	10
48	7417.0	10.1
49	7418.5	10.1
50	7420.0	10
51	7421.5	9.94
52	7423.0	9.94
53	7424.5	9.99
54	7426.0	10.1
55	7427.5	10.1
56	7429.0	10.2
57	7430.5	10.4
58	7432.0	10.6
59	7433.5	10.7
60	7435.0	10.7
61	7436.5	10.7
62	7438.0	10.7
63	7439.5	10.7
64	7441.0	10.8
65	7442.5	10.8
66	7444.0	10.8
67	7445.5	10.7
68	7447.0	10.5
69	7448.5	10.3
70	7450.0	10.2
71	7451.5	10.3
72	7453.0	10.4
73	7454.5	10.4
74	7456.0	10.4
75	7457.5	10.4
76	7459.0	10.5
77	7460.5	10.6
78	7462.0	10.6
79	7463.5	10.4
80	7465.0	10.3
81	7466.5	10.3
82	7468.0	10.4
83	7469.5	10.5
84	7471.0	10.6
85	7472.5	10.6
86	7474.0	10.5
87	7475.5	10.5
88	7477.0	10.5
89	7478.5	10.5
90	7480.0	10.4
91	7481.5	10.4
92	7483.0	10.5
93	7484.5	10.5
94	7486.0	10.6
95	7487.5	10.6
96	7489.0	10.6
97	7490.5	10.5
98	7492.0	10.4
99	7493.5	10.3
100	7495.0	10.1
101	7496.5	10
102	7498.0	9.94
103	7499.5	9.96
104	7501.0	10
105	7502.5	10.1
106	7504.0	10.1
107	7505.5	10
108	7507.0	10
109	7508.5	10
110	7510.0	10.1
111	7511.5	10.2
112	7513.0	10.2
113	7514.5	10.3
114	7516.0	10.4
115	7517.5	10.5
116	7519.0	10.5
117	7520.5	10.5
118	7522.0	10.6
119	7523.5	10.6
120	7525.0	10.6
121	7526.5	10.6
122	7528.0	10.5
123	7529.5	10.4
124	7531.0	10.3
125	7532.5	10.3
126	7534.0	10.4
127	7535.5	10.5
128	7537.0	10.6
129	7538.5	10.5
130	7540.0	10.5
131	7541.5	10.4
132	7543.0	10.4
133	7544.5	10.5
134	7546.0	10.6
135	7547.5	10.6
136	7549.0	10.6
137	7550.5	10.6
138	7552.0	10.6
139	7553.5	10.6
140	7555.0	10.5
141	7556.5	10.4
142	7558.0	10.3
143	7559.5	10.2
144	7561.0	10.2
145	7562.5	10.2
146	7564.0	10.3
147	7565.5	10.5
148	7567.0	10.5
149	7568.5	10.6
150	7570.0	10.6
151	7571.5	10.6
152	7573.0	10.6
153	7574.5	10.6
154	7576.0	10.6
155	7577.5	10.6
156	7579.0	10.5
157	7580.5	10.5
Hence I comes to 0.1 angstroms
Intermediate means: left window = 10.7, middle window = 10.4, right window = 10.3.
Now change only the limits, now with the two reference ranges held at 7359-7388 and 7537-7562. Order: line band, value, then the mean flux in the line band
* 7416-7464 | 1.1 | 10.4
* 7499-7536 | 0.7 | 10.3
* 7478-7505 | 0.7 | 10.3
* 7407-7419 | 0.7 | 10.1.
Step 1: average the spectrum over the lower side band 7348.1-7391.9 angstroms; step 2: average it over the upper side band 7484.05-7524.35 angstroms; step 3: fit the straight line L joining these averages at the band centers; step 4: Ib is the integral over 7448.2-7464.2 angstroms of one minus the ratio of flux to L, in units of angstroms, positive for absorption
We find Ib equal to 0.03 angstroms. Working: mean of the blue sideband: 10.7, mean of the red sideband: 10.3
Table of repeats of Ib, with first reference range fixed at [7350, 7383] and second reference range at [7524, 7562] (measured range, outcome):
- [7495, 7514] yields 0.8 angstroms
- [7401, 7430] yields 1.4 angstroms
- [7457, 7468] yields 0.2 angstroms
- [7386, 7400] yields 0.2 angstroms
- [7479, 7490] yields 0.0 angstroms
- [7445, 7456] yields 0.2 angstroms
